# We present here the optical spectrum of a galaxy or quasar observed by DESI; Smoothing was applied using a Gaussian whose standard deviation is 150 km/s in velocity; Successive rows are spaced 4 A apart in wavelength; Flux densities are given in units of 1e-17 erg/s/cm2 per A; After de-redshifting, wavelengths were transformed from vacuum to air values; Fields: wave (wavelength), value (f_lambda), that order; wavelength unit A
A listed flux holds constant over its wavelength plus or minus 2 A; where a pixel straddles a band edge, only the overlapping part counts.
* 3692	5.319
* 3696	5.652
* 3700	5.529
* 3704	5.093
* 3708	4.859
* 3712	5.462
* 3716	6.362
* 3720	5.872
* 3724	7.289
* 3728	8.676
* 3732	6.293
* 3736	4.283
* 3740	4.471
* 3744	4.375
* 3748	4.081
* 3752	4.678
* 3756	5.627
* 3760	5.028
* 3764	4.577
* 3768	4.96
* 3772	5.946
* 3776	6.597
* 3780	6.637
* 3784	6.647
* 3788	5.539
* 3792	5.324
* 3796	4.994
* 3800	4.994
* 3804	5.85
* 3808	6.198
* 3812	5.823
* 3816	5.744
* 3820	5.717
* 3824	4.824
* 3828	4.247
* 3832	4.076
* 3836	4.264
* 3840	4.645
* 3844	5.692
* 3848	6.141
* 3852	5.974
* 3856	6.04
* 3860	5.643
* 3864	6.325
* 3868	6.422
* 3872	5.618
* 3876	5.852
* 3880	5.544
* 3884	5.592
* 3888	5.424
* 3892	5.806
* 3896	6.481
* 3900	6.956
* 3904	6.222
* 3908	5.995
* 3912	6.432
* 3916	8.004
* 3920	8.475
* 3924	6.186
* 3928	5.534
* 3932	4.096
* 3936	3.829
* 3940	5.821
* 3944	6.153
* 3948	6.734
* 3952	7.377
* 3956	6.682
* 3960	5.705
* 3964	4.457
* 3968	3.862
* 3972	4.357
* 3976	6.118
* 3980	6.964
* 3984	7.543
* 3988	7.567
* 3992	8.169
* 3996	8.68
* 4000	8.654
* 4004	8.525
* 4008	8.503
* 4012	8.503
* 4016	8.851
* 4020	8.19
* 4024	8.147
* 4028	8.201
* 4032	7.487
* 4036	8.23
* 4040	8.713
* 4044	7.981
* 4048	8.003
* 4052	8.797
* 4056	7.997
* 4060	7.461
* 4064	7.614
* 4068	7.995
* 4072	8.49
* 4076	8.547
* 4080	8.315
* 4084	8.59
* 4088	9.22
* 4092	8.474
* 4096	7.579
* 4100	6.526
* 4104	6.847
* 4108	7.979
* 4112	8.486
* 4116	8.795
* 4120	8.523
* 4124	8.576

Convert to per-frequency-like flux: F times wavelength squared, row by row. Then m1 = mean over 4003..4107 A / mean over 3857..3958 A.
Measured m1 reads 1.4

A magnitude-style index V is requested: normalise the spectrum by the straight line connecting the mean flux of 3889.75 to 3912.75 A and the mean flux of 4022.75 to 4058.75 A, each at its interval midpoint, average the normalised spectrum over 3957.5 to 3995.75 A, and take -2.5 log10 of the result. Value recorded 0.18 mag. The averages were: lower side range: 6.3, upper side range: 8.16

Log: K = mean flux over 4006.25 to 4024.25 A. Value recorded 8.47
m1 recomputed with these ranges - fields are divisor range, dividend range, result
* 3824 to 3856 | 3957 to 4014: 1.49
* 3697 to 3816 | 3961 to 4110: 1.60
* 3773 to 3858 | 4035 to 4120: 1.68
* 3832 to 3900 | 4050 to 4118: 1.58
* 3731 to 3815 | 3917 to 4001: 1.30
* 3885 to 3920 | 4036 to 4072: 1.34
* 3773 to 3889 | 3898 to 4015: 1.27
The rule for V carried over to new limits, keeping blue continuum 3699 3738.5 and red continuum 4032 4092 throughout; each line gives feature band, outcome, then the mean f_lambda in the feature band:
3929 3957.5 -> 0.28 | 5.79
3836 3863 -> 0.22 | 5.61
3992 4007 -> -0.09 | 8.55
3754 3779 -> 0.14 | 5.5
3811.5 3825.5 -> 0.20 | 5.52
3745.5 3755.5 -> 0.33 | 4.57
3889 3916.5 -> 0.12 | 6.44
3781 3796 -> 0.12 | 5.78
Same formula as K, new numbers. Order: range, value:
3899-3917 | 6.64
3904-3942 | 6.05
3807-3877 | 5.5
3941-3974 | 5.67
